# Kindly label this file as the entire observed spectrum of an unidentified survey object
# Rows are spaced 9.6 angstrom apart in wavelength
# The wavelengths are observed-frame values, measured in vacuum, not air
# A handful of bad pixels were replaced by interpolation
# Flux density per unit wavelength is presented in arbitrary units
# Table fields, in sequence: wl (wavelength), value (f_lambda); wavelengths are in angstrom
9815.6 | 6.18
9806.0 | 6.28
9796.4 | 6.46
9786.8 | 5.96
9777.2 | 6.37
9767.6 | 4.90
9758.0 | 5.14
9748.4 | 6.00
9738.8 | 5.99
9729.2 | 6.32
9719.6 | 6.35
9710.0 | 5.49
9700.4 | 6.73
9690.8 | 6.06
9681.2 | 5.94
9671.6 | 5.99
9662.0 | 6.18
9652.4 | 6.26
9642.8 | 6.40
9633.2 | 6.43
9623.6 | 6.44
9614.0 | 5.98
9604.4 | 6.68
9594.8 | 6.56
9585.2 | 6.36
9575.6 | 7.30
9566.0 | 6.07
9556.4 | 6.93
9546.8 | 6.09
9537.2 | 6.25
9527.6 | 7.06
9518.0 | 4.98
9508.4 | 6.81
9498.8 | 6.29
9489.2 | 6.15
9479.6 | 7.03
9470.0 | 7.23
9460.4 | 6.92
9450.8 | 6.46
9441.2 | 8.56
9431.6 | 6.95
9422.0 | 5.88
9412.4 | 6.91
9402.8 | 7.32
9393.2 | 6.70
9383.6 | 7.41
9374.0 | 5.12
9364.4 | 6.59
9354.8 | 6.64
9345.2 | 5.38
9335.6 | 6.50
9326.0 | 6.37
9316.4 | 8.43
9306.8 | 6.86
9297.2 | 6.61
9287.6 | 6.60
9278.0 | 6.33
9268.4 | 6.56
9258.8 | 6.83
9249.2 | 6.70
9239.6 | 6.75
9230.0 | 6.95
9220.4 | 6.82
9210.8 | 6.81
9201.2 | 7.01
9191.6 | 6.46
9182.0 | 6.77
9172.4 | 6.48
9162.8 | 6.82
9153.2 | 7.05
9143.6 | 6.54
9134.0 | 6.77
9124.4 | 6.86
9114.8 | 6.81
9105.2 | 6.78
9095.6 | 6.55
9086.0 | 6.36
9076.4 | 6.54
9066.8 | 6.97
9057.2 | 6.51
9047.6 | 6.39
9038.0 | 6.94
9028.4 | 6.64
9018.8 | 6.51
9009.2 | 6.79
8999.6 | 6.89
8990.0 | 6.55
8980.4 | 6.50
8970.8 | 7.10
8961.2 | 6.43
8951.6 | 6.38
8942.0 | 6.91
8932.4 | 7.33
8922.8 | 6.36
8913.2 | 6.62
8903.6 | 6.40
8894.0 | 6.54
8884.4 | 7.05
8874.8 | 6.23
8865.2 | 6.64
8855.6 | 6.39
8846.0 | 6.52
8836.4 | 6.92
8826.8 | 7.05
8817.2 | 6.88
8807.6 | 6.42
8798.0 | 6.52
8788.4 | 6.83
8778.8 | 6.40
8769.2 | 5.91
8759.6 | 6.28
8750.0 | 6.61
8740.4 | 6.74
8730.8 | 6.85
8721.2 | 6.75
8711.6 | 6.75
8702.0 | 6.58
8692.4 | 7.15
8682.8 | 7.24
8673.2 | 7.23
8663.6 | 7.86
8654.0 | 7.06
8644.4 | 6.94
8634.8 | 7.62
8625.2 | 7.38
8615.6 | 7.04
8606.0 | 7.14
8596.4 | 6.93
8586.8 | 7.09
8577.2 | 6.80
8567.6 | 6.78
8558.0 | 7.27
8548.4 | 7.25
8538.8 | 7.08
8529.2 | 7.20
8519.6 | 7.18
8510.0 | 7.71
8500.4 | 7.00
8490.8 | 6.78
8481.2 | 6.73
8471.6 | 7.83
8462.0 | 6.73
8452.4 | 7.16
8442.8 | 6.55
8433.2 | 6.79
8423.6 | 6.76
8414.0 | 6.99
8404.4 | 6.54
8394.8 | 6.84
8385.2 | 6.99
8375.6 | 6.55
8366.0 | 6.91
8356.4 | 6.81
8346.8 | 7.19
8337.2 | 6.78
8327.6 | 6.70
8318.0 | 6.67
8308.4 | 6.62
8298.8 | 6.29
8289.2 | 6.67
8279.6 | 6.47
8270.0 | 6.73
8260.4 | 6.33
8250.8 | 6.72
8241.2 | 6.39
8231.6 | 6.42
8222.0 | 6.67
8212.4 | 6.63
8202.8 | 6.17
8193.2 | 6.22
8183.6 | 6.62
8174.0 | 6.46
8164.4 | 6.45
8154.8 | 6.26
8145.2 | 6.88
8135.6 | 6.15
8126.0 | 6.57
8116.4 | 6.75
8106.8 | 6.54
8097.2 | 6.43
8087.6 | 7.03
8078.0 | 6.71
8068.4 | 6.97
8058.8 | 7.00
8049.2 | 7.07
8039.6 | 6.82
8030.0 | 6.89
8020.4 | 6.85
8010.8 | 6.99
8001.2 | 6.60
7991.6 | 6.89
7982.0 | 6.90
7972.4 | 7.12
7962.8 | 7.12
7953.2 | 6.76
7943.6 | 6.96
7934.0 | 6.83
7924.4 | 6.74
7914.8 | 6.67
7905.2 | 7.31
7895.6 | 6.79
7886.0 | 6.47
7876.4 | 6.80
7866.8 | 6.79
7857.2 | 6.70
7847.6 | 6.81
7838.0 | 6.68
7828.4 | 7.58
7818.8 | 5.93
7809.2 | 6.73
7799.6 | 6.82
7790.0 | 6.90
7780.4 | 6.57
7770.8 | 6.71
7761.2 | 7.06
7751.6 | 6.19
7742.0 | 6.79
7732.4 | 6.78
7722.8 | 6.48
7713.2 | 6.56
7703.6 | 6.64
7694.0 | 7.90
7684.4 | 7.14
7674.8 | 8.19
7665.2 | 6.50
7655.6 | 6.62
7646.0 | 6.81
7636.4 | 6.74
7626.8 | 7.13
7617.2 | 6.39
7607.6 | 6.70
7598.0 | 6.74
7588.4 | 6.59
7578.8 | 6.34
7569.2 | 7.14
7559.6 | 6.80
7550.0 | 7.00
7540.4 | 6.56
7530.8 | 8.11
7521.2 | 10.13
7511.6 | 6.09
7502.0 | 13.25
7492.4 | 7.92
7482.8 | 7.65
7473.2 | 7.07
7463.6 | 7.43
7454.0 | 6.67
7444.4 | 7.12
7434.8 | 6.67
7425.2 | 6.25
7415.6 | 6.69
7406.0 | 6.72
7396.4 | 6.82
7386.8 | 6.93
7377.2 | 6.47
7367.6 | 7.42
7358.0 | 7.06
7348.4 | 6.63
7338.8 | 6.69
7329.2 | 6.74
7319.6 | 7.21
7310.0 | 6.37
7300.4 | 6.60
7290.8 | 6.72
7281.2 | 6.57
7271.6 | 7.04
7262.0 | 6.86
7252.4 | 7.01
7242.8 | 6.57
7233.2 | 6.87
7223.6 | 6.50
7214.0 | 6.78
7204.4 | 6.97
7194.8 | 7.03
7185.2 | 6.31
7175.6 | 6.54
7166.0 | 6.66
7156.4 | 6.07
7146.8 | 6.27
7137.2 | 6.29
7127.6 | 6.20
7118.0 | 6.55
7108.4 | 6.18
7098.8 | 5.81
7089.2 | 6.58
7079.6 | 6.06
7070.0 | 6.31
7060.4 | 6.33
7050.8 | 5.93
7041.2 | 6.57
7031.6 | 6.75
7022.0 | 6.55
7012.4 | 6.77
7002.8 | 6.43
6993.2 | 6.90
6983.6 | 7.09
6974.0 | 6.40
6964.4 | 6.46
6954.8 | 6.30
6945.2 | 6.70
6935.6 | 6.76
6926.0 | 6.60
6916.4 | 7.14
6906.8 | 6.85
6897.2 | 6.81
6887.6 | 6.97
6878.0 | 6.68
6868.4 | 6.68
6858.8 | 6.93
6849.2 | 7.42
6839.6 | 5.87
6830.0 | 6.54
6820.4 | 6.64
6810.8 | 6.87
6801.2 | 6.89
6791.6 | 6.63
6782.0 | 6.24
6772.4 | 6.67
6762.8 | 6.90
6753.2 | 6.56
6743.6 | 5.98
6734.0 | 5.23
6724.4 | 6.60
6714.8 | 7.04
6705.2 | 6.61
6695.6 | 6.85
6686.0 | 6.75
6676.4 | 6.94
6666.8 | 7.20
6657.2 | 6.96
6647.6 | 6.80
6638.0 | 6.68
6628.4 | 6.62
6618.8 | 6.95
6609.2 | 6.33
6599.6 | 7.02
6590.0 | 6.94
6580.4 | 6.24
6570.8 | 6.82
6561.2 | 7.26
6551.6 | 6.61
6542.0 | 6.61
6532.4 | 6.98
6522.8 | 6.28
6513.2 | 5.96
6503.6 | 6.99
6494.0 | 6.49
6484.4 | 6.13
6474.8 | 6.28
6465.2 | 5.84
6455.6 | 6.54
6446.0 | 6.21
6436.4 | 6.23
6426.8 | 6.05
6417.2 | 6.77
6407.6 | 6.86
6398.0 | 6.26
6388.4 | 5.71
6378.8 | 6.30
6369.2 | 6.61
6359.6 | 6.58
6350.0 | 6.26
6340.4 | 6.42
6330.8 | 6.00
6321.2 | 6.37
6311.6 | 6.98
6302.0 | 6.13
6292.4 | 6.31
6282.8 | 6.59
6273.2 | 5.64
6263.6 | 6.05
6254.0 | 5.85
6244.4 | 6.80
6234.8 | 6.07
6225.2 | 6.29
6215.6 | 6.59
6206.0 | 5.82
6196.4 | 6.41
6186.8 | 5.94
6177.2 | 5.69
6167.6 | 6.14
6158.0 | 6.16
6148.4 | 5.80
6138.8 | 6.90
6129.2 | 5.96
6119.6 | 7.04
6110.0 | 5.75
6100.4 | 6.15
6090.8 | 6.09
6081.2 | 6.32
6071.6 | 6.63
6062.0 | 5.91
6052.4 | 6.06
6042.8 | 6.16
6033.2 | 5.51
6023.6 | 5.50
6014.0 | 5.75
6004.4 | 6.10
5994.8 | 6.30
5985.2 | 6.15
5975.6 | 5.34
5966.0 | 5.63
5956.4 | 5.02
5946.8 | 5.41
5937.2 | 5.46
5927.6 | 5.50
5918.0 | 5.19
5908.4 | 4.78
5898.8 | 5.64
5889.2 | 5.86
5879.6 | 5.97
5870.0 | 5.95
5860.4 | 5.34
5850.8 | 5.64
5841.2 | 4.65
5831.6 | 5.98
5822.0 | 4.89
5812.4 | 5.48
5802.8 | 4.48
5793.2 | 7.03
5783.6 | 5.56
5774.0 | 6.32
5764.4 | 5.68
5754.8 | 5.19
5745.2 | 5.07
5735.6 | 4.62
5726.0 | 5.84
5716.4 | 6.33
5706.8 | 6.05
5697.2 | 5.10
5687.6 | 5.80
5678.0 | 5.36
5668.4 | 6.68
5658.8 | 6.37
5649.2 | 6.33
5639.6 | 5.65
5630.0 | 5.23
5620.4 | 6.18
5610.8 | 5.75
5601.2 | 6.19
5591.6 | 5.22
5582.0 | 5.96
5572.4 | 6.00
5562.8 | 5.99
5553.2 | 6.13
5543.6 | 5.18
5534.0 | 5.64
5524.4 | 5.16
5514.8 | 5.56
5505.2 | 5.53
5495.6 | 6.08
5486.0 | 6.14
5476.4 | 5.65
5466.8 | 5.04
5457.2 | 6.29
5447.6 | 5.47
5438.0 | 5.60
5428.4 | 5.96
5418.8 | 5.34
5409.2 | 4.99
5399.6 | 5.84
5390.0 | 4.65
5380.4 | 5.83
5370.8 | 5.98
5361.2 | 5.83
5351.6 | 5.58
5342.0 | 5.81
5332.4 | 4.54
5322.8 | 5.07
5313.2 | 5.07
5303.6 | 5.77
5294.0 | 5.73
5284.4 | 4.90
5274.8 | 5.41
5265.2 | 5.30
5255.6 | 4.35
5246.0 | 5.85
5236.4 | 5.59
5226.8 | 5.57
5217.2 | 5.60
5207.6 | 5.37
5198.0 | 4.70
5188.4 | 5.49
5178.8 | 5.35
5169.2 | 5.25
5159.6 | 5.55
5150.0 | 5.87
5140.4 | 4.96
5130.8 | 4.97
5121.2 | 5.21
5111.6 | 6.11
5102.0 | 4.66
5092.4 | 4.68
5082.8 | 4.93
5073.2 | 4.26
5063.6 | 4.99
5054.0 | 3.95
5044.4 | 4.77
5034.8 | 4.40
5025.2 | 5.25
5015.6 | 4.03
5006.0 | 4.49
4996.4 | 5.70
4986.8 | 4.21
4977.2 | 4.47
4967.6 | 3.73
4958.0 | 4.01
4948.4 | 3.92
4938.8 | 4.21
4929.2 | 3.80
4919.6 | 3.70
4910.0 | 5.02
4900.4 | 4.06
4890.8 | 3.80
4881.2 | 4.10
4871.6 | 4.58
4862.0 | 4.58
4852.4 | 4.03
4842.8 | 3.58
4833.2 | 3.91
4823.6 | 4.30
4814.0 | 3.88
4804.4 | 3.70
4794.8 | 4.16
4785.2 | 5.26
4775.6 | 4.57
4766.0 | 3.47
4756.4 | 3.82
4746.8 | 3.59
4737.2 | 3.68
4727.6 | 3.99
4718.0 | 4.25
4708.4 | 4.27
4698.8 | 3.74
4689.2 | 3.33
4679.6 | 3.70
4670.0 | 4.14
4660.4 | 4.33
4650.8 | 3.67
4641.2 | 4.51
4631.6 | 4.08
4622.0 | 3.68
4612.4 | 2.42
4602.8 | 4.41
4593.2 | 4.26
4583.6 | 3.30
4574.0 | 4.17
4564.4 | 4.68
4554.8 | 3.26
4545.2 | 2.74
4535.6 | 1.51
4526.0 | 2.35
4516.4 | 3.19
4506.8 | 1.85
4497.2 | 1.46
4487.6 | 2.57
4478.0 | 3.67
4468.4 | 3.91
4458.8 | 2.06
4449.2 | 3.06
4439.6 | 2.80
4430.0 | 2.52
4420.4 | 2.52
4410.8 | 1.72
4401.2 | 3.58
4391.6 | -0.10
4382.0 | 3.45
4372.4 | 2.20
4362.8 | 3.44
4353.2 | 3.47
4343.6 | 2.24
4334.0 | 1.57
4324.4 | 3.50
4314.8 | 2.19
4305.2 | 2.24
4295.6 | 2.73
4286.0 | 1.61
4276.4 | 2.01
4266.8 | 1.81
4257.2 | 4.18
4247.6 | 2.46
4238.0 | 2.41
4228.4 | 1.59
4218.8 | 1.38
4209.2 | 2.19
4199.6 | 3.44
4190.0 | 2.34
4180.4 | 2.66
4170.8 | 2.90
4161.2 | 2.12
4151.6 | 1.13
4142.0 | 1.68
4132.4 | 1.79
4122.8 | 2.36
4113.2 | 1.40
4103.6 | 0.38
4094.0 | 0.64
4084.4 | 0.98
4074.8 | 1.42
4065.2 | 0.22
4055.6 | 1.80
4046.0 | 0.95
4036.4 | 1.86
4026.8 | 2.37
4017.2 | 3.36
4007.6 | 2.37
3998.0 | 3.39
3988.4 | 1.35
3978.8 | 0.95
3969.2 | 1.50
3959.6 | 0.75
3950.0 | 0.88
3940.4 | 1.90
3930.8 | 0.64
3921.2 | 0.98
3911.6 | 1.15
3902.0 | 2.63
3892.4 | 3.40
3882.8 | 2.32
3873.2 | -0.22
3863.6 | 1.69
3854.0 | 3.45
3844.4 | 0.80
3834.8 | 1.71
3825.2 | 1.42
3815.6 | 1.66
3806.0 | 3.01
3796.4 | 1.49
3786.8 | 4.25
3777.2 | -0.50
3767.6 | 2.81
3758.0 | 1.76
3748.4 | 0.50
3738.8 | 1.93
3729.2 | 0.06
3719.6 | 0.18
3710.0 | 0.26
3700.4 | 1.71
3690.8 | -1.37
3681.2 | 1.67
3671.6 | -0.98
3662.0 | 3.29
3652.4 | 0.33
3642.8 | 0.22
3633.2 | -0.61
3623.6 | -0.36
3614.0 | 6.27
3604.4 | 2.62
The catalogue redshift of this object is 0.143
